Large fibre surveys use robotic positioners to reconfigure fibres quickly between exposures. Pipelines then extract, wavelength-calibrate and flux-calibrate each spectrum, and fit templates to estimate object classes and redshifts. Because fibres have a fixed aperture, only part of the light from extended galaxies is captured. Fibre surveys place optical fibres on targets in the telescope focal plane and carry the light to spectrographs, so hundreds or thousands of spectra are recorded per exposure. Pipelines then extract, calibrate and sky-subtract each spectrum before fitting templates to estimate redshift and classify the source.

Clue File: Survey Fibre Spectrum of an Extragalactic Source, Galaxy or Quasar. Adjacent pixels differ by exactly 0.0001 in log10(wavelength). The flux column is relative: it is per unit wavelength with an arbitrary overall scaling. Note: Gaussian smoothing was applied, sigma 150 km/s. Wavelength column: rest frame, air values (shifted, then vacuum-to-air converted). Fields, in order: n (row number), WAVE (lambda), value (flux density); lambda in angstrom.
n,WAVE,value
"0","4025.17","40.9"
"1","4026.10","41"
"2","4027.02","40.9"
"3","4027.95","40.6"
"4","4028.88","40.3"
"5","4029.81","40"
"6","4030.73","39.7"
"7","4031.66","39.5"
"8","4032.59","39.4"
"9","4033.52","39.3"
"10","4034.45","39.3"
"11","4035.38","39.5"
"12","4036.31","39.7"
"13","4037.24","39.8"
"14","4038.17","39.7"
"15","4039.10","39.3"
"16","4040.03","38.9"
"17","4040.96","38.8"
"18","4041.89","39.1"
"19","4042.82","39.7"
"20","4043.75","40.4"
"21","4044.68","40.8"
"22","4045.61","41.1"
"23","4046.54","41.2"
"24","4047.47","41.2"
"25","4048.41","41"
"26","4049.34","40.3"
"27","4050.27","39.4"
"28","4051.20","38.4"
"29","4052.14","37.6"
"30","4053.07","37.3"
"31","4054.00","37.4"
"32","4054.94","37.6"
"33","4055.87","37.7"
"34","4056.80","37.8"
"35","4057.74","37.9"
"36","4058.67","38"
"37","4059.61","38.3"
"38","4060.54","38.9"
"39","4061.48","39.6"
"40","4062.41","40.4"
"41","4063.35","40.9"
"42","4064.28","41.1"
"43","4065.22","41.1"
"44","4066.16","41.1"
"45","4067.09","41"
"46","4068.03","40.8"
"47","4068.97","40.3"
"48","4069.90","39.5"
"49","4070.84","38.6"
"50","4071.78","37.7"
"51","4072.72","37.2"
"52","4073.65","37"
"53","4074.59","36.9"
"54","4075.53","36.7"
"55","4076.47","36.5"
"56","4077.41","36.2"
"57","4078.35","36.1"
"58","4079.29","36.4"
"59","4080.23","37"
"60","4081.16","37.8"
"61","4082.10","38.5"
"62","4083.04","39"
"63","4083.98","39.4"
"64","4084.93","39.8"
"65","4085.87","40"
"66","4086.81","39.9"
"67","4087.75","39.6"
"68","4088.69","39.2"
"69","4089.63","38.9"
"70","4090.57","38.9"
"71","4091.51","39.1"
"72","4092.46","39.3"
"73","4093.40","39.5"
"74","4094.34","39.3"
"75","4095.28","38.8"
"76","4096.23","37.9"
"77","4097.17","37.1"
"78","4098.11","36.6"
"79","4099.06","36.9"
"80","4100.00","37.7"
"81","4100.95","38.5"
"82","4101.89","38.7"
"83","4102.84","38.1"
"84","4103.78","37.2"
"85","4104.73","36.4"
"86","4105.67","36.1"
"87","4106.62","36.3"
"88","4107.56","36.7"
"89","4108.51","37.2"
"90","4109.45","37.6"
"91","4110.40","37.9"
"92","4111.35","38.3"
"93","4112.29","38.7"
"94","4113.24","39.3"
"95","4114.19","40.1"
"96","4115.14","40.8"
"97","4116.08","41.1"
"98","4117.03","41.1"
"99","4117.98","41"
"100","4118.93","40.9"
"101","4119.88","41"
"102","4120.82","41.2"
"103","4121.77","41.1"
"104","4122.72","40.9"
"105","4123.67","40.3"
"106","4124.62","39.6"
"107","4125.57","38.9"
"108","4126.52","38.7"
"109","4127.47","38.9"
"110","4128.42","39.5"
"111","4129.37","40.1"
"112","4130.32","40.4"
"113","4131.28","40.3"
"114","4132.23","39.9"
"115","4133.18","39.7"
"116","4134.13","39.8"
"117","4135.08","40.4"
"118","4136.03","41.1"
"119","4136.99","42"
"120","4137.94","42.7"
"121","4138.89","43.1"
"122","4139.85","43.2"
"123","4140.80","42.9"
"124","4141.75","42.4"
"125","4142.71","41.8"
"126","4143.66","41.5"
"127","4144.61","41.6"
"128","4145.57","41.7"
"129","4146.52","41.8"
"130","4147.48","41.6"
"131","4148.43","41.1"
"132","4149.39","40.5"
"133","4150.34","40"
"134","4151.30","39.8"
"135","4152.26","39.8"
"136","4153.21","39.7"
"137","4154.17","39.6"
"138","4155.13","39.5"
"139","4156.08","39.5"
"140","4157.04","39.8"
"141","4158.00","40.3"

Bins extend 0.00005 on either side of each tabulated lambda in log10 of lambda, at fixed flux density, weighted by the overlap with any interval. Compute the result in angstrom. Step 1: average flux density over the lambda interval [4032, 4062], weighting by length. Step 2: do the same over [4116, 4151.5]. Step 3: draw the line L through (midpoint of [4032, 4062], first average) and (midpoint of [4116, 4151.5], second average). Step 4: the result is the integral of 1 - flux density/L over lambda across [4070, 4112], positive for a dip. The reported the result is 2.2 angstrom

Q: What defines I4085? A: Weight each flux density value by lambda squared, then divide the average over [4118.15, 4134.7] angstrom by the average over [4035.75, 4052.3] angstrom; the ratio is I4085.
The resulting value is 1.05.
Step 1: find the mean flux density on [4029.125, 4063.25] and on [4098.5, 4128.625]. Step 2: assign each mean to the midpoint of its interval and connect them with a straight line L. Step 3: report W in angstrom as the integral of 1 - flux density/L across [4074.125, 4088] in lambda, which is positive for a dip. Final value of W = 0.4 angstrom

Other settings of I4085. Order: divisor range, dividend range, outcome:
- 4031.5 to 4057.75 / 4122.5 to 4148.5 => 1.09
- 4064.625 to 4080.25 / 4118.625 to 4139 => 1.09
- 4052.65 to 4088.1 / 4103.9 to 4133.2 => 1.04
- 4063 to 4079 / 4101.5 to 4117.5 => 1.01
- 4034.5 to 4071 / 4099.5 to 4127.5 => 1.02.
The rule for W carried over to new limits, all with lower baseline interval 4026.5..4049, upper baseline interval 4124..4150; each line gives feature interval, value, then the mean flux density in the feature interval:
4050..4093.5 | 1.78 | 38.7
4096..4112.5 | 1.30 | 37.4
